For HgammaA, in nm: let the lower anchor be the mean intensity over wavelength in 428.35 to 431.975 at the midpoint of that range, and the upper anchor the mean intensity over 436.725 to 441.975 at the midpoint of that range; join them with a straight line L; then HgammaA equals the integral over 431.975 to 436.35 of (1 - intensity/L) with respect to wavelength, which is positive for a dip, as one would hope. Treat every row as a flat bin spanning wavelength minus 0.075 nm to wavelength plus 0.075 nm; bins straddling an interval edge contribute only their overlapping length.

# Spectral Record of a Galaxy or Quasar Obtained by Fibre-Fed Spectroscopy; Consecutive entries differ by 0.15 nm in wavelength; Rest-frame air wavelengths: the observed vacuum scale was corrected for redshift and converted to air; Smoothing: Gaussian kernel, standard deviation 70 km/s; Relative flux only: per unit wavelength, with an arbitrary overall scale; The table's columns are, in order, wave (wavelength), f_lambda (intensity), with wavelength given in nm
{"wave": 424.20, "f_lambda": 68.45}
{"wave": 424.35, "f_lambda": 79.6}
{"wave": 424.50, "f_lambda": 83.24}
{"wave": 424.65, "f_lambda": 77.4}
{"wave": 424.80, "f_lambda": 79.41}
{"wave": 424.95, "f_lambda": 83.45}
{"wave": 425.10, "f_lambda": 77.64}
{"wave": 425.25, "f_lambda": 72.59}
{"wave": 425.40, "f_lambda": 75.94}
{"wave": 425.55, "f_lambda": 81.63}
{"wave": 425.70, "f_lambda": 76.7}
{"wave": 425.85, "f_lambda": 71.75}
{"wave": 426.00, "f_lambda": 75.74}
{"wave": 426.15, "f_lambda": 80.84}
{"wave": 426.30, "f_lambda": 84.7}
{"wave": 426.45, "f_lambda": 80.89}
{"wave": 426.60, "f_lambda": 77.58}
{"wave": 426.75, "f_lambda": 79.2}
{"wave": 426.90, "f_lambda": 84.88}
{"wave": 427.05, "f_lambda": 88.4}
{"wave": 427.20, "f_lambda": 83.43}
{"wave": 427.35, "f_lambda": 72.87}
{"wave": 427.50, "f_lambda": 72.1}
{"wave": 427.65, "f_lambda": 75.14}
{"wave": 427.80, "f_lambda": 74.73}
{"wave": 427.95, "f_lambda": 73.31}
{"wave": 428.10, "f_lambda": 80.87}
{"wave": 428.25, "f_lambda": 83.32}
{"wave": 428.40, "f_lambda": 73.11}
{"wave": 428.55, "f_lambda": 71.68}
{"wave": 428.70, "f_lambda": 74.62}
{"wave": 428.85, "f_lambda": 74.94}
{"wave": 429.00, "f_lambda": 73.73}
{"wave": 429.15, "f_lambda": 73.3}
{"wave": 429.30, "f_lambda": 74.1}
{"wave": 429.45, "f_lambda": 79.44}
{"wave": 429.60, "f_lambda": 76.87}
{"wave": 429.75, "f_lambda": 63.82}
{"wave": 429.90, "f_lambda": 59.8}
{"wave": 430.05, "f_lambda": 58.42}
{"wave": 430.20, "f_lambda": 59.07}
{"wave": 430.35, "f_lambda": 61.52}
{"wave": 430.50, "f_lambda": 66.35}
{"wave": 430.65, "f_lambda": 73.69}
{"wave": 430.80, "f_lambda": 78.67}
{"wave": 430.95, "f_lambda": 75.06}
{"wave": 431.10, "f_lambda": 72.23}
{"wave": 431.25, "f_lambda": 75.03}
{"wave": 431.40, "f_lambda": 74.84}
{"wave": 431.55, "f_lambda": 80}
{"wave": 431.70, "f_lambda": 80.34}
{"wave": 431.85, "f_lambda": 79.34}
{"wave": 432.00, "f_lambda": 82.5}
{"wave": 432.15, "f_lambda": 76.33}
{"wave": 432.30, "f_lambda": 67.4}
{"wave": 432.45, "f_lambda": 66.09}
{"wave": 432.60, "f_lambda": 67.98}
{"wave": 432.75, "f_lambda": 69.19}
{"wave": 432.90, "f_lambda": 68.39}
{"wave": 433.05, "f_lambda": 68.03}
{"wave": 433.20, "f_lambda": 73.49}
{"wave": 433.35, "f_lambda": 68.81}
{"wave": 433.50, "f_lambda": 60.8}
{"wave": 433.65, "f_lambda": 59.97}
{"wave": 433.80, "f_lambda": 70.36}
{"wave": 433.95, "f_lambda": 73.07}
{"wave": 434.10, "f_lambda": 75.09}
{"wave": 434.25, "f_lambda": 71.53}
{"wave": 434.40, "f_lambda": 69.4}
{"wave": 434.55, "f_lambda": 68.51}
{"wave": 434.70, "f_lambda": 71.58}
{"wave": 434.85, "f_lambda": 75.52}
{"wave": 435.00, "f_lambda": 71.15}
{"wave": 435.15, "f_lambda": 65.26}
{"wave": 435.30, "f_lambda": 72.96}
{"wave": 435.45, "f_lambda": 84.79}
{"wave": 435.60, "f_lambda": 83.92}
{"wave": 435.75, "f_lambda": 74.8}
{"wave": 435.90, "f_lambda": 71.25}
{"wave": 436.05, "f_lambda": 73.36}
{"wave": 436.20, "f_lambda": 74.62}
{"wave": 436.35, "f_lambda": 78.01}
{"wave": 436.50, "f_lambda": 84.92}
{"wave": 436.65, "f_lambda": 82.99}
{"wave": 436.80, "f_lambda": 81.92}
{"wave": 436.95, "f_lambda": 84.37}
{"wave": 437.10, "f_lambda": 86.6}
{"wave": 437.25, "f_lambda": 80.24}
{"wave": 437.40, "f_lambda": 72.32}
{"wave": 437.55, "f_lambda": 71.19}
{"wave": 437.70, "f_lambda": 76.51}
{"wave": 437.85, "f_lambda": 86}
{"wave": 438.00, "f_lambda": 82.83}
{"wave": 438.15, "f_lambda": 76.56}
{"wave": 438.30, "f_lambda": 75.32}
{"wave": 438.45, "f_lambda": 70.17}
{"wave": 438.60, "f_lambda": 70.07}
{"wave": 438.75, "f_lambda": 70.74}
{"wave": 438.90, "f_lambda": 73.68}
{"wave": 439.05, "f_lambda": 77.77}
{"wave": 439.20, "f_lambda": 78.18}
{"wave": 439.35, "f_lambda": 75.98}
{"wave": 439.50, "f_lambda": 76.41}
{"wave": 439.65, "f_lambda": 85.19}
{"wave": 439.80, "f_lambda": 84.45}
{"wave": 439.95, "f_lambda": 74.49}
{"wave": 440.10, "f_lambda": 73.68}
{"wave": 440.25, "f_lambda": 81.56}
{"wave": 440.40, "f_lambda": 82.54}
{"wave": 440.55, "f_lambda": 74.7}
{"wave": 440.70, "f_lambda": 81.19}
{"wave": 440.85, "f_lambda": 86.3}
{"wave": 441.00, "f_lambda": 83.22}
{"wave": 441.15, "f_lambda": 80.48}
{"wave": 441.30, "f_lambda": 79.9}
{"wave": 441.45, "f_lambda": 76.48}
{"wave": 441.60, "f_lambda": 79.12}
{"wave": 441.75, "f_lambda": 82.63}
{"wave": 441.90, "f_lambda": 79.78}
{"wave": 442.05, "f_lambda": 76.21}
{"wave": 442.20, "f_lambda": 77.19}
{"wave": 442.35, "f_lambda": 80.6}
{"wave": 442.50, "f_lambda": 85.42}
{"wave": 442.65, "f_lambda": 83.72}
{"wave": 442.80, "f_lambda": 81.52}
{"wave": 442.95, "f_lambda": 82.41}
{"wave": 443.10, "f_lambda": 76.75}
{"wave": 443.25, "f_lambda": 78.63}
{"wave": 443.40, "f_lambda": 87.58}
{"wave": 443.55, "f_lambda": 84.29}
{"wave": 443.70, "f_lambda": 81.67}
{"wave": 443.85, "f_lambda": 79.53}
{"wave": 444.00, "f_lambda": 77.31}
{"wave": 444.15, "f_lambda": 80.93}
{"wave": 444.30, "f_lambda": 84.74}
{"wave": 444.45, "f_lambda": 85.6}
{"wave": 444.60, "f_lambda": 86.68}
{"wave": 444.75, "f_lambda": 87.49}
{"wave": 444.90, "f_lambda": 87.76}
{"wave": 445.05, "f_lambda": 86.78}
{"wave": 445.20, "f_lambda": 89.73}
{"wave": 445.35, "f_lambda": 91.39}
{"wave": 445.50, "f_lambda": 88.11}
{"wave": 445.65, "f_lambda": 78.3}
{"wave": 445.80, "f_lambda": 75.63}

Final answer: 0.20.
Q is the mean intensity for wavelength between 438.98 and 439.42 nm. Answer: 77.3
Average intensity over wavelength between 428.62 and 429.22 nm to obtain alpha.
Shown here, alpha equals 74.1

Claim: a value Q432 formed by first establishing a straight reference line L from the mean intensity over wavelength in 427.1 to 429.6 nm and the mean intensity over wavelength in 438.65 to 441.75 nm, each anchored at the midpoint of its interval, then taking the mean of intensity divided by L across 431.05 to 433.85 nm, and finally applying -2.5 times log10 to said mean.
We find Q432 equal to 0.08 mag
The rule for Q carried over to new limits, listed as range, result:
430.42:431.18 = 73.1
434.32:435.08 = 71.2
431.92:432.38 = 75.4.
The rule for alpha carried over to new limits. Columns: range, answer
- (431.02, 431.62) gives 75.5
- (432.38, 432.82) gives 67.8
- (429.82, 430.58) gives 61.1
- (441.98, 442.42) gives 78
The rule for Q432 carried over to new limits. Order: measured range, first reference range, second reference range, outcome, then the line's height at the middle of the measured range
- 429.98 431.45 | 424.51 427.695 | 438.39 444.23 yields 0.14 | 79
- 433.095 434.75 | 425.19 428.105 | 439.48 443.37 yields 0.15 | 79.2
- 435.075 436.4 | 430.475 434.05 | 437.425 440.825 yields -0.01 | 74.7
